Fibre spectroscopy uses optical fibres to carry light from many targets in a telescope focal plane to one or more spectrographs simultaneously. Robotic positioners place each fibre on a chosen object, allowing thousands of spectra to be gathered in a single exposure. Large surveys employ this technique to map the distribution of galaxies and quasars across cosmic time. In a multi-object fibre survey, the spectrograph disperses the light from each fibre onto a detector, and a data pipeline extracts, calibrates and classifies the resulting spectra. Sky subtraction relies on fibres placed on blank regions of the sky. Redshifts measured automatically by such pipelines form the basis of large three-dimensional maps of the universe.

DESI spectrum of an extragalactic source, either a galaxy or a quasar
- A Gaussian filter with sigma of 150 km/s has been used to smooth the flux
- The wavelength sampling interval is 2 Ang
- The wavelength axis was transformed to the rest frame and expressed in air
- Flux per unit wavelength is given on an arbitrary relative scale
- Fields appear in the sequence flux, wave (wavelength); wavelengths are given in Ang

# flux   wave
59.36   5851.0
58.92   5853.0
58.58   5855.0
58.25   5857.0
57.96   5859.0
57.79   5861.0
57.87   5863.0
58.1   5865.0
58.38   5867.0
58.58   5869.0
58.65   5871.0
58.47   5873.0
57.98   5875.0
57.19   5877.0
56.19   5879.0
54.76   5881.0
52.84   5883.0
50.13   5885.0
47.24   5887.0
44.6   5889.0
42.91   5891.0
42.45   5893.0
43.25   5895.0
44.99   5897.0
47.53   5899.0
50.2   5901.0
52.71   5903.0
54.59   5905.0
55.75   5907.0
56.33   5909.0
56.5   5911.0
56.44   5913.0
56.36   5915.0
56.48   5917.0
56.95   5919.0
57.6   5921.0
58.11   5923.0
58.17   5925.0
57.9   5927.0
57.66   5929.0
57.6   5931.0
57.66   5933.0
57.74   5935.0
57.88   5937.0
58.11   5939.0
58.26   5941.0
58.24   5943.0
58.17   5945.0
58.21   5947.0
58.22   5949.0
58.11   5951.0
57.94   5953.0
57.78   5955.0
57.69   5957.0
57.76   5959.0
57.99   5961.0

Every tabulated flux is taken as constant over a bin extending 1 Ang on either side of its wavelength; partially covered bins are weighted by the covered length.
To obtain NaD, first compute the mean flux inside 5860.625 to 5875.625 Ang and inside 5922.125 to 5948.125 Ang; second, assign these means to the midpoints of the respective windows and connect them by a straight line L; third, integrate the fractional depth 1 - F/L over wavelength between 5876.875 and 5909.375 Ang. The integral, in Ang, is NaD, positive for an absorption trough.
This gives 4.6 Ang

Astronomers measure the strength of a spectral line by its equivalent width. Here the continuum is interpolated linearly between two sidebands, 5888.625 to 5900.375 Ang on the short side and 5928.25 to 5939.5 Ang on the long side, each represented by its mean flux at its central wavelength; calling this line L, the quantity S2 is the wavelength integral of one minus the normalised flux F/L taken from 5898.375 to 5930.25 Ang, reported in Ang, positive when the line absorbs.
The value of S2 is -2.9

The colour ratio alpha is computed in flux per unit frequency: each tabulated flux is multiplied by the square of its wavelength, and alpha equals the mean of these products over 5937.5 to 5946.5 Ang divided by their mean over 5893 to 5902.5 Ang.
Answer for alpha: 1.27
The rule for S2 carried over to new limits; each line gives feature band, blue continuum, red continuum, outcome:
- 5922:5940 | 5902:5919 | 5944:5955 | -0.3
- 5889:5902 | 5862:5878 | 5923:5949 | 2.9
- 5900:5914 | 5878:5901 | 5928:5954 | -0.9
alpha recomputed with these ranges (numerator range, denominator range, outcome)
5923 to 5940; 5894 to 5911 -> 1.15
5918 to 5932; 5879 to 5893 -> 1.20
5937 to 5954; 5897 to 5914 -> 1.11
